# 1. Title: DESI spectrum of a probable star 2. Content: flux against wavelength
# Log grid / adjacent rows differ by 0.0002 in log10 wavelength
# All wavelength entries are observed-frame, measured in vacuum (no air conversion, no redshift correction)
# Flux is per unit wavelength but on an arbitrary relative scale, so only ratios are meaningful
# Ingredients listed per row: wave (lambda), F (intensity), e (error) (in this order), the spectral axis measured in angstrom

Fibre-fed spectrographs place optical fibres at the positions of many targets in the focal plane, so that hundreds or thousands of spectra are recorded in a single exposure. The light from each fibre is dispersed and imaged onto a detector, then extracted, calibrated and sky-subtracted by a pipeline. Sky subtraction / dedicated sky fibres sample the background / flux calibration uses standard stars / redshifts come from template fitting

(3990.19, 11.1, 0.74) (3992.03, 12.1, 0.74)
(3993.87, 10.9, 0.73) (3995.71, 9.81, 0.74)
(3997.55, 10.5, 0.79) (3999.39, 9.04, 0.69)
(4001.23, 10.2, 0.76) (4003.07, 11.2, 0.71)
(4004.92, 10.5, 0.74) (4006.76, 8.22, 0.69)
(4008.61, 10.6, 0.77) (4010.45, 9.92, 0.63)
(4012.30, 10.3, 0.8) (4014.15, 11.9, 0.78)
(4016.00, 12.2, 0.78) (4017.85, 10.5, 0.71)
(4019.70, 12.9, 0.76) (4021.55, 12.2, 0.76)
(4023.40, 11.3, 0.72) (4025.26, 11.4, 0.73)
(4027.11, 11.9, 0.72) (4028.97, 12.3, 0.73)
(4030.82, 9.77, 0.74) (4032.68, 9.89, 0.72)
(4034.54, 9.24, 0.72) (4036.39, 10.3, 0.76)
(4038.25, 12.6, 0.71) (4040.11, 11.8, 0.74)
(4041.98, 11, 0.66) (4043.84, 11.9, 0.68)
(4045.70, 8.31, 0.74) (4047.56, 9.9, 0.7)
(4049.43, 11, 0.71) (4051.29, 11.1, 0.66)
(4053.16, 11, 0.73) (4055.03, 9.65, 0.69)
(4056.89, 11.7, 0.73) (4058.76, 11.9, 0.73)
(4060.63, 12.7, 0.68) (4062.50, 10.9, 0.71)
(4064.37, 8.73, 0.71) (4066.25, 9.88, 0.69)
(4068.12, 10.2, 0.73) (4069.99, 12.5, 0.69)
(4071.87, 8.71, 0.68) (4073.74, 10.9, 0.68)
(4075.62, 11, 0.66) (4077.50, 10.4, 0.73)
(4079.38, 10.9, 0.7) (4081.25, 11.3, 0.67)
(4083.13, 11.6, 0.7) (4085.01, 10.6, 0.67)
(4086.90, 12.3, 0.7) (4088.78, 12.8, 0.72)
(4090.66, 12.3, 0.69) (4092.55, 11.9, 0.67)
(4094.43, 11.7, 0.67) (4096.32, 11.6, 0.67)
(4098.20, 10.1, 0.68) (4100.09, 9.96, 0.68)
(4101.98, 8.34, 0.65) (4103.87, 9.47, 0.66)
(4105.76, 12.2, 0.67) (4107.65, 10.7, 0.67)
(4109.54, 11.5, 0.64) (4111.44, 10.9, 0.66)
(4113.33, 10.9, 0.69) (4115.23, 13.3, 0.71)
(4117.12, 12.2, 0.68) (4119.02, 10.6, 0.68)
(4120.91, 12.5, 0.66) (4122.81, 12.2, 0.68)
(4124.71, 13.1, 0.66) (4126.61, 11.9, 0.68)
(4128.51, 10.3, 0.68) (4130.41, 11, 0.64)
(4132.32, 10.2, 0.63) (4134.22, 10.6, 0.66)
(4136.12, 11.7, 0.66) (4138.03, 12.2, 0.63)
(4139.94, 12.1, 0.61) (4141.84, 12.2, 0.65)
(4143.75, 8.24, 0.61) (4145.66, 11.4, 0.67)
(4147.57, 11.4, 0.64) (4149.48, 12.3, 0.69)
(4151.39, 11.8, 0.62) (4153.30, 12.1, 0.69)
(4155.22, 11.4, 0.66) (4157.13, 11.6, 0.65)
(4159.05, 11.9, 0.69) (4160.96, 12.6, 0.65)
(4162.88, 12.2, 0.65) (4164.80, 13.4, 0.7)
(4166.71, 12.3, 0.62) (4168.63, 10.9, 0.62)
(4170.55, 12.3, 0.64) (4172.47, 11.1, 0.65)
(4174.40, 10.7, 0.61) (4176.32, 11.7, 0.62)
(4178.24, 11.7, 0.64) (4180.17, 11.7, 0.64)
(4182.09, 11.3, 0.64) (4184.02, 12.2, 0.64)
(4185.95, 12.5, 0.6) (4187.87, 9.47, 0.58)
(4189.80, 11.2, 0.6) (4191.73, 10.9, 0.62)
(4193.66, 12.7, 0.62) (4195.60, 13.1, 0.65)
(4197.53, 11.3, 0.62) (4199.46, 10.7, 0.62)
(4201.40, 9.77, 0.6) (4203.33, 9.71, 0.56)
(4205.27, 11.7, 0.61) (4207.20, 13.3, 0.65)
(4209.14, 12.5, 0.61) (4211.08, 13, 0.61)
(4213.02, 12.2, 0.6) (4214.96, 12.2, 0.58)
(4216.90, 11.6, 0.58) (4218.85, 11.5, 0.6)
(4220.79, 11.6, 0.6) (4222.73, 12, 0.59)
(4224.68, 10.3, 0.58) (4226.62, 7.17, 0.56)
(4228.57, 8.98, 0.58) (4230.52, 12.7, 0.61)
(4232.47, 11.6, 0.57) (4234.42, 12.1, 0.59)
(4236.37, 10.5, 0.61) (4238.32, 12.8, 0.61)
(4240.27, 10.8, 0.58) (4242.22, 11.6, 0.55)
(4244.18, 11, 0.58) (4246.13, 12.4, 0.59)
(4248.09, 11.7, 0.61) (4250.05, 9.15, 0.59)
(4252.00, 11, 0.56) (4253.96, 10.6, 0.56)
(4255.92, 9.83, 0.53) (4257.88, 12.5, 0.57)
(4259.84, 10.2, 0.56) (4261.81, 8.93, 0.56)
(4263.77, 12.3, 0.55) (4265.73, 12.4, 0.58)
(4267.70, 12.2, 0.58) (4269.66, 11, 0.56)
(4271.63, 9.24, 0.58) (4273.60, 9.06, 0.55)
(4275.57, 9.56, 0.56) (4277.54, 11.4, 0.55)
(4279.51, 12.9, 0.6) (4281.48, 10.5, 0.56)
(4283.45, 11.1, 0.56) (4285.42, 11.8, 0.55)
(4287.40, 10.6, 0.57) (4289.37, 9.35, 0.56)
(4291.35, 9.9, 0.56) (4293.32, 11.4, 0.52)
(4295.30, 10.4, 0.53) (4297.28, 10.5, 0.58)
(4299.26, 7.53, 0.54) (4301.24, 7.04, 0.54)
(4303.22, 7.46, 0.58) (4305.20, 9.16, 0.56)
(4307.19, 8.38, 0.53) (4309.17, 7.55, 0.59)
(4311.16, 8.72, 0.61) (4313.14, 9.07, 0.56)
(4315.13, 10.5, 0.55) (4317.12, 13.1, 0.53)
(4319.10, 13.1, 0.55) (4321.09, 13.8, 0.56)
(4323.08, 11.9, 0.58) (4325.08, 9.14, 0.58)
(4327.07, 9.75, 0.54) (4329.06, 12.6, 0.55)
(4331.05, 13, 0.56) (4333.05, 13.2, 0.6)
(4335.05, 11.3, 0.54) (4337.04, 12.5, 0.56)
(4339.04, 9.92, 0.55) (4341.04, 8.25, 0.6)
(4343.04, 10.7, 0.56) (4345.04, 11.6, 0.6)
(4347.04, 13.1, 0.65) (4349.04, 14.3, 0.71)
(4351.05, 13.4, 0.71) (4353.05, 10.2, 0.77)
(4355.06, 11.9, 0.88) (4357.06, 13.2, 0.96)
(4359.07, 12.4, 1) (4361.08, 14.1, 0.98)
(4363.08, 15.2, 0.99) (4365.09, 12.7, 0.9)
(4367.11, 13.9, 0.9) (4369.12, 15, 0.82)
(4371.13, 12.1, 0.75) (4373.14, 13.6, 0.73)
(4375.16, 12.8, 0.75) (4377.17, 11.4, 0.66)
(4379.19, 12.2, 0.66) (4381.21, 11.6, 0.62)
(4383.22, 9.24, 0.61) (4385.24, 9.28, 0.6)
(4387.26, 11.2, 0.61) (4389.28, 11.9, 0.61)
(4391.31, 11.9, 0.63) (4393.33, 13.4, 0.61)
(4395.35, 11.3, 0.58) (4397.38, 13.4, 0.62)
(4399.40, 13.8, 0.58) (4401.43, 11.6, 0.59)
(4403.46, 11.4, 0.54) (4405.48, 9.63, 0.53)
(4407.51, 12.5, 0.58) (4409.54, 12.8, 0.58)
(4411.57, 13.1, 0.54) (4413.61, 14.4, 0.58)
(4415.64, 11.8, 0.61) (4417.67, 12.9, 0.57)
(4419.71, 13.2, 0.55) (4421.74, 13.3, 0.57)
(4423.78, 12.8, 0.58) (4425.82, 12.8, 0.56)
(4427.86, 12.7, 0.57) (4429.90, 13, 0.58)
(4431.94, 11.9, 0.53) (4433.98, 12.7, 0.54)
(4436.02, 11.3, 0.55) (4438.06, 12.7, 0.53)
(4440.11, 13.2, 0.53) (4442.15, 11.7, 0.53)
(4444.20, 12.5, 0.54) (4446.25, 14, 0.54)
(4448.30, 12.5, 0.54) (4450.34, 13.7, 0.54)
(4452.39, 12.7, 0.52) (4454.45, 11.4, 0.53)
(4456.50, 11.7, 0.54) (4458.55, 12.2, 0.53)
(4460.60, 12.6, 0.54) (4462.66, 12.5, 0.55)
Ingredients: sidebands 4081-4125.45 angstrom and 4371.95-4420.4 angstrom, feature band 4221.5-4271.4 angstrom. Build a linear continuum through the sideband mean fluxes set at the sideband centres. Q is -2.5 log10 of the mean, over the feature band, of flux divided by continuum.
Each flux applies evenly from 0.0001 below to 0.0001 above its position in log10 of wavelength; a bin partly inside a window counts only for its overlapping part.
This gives 0.07 mag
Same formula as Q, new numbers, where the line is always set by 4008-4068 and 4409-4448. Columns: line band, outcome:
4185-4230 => 0.04 mag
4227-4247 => 0.05 mag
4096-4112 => 0.08 mag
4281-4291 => 0.14 mag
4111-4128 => -0.06 mag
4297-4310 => 0.44 mag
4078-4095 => -0.05 mag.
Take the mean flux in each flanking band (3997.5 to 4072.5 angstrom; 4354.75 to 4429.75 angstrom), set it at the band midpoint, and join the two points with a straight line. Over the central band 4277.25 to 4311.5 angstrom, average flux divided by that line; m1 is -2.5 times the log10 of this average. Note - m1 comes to 0.23 mag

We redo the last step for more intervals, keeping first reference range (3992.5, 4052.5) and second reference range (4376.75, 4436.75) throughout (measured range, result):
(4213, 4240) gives 0.03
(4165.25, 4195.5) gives -0.02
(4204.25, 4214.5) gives -0.10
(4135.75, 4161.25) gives -0.04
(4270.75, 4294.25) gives 0.11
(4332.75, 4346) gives 0.09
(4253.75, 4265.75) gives 0.07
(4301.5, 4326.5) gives 0.18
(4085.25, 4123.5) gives -0.03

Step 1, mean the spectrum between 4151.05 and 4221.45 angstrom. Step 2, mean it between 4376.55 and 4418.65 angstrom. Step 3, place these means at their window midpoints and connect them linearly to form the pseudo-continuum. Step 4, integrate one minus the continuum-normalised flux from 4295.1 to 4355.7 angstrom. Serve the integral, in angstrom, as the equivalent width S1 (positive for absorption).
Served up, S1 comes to 5.7 angstrom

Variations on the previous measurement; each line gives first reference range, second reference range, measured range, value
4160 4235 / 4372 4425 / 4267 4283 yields 1.4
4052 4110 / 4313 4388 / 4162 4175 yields -0.7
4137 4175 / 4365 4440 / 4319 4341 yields 1.0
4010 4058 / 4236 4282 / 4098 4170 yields -2.8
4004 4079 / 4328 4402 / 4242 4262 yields 1.5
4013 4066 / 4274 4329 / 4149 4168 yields -2.6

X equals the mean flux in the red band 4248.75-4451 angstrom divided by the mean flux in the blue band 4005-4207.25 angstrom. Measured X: 1.03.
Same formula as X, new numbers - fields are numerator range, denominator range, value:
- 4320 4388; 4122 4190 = 1.04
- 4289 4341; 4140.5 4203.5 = 0.90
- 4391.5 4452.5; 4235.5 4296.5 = 1.16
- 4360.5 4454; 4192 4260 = 1.11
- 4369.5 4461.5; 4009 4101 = 1.12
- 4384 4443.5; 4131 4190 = 1.07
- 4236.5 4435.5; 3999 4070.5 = 1.06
